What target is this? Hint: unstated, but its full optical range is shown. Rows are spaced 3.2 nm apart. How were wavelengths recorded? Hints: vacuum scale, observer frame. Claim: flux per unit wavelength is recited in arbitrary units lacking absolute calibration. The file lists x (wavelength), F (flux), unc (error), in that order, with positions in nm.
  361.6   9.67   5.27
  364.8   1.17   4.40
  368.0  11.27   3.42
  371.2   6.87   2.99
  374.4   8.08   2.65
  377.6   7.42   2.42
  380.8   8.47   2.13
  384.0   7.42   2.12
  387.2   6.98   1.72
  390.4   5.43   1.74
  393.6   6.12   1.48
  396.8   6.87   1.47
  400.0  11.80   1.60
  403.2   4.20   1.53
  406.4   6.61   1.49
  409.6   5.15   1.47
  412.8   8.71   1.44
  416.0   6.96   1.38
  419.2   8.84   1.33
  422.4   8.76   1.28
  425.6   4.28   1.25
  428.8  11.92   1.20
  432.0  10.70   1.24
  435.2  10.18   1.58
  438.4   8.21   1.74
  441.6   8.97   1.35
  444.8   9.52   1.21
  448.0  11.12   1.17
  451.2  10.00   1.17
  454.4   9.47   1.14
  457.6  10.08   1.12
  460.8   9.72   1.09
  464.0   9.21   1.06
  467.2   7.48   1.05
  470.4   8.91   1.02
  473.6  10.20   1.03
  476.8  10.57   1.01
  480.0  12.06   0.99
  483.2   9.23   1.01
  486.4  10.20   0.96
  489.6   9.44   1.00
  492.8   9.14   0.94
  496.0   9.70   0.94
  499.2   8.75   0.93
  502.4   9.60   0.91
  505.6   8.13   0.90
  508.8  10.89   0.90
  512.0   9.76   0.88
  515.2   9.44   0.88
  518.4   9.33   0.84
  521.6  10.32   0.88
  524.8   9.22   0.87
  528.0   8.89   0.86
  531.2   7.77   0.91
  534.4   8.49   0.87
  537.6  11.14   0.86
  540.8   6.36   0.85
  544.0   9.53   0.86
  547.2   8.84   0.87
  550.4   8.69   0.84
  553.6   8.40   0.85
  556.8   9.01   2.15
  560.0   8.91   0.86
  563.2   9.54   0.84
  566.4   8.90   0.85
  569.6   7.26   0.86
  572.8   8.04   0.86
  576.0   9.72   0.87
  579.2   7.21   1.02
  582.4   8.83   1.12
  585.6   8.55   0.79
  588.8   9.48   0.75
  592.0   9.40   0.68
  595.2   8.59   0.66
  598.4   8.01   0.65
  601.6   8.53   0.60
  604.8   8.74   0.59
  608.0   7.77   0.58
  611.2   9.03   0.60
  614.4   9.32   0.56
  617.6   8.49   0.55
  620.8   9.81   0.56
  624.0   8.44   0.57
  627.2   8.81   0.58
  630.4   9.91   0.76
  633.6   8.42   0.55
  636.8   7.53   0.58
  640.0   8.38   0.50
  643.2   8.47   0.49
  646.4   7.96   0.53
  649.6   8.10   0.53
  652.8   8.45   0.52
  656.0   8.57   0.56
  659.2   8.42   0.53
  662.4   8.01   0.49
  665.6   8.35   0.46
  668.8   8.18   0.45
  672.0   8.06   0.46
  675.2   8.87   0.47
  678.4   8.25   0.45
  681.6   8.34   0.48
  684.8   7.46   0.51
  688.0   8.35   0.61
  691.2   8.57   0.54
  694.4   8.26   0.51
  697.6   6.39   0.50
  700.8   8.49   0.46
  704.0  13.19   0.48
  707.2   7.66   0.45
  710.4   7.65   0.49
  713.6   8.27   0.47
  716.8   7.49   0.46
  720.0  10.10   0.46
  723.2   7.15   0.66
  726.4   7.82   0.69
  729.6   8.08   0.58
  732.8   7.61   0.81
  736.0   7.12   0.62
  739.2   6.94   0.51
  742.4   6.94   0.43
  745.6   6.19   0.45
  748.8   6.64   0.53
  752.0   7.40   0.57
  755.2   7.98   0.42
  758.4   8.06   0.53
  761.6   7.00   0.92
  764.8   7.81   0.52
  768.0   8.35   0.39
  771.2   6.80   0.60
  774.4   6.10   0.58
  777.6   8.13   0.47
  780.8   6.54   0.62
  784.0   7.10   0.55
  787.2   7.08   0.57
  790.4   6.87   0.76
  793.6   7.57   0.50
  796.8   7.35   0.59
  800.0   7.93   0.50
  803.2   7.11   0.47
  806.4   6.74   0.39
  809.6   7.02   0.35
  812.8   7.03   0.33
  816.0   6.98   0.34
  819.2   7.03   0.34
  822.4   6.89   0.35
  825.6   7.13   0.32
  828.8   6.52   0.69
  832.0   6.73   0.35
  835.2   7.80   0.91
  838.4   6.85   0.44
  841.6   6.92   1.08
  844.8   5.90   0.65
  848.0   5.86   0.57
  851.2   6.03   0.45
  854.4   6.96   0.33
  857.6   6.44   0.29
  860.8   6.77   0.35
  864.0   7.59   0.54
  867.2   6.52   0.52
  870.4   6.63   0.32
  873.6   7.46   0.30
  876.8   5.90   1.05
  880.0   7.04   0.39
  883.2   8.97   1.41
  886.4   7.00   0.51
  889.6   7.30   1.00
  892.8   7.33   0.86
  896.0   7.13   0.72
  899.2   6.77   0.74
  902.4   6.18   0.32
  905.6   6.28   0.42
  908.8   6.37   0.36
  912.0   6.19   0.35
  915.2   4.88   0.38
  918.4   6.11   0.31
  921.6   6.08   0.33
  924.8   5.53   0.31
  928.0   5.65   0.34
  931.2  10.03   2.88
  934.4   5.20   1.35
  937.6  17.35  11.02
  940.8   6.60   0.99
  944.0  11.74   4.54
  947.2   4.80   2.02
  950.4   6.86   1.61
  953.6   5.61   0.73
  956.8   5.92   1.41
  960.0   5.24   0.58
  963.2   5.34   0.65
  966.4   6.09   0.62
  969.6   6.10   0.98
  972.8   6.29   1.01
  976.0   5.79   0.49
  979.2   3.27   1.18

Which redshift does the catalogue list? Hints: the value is 0.07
